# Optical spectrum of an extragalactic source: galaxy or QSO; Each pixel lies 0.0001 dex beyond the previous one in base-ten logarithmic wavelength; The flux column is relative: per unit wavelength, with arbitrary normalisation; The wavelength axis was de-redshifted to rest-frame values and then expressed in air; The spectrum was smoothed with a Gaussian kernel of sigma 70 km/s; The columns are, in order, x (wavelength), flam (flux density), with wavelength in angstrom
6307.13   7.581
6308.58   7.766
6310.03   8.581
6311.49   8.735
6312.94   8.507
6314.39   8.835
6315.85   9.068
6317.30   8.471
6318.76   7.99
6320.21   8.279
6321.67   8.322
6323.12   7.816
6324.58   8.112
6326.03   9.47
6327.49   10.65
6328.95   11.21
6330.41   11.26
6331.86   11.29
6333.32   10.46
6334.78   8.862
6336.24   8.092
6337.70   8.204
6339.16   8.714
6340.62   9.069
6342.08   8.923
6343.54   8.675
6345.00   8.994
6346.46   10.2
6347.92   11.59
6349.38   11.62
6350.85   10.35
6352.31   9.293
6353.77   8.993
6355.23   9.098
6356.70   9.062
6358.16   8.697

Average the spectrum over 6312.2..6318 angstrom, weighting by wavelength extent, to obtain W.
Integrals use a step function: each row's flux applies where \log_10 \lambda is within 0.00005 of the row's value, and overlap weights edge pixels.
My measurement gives 8.73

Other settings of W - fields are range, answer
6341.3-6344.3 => 8.81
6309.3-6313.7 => 8.61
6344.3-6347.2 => 9.62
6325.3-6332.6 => 10.8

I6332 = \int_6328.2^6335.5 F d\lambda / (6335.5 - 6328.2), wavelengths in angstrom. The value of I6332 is 10.6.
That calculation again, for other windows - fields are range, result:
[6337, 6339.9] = 8.46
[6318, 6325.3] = 8.1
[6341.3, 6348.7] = 9.69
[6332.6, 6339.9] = 8.86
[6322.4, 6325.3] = 7.95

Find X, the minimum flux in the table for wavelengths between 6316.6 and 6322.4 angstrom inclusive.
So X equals 7.99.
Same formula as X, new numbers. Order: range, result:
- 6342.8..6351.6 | 8.675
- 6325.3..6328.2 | 9.47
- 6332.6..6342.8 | 8.092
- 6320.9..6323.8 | 7.816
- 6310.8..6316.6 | 8.507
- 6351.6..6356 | 8.993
